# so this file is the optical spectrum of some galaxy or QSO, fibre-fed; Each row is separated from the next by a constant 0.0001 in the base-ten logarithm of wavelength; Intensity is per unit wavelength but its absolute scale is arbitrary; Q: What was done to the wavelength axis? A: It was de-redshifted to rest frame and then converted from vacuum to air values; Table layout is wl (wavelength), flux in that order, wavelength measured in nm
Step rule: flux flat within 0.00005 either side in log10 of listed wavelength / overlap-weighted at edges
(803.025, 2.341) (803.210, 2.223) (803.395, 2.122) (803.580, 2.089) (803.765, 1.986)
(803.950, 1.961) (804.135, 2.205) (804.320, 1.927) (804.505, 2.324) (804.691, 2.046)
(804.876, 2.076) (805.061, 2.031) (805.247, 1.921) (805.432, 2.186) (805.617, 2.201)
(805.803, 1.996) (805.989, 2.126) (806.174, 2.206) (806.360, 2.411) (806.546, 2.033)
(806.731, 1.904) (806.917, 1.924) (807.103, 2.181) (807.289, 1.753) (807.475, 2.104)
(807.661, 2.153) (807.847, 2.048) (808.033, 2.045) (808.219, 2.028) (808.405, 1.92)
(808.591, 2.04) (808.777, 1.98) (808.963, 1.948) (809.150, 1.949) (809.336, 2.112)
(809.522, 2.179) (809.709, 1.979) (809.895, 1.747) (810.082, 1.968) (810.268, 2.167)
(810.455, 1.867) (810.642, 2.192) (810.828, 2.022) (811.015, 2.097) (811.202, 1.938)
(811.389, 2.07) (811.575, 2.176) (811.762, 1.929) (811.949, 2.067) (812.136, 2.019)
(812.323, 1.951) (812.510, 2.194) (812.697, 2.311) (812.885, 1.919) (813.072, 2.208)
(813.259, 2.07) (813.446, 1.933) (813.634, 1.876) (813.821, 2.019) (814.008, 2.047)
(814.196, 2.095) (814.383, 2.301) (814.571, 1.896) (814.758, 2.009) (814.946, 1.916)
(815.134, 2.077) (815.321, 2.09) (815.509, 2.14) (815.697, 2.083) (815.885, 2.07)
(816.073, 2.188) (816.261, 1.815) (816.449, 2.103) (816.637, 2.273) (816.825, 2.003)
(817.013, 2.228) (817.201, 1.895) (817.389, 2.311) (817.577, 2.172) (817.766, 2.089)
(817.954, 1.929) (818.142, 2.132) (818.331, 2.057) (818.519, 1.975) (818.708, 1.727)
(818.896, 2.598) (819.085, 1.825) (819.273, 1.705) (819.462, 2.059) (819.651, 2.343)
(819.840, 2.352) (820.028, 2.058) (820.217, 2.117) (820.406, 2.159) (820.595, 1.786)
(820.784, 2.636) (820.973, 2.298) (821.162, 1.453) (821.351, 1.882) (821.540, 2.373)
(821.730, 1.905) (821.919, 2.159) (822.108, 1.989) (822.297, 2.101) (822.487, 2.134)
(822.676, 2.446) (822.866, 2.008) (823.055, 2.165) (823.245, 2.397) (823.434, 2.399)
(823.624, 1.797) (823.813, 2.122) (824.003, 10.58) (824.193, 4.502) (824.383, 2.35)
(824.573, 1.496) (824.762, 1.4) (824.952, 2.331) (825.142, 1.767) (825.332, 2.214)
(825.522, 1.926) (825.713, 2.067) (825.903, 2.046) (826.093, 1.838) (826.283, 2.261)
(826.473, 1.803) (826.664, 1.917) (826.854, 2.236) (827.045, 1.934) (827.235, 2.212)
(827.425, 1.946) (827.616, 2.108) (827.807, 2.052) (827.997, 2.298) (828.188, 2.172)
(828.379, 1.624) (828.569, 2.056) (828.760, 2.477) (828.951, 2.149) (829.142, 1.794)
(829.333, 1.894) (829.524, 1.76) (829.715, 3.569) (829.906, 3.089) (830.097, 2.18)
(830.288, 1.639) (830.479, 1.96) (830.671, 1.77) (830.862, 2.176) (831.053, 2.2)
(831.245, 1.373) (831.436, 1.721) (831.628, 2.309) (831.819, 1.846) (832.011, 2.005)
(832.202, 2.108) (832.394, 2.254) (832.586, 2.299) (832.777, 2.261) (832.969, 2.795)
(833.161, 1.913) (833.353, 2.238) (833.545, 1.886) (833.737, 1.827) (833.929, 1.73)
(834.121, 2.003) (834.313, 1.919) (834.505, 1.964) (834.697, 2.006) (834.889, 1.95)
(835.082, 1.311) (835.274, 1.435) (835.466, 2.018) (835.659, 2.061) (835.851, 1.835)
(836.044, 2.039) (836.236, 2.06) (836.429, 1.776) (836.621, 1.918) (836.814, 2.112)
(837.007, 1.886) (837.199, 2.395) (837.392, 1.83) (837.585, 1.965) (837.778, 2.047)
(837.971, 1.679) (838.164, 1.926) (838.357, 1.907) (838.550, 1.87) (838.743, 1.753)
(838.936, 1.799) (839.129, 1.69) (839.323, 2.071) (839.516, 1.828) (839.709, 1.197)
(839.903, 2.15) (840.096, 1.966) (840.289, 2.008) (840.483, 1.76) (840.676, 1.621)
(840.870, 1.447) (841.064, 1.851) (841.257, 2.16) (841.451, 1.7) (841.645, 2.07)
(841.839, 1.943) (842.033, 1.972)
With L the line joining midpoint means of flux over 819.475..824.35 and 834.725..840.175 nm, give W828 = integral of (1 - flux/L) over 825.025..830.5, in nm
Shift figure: 0.45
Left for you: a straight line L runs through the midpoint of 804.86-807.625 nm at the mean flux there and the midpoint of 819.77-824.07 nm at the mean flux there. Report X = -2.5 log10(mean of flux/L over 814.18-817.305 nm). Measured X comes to 0.112 mag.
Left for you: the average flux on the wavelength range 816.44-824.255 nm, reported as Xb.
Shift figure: 2.36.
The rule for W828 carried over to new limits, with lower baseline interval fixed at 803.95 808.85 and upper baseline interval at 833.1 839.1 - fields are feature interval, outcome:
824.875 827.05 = -0.08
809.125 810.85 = 0.02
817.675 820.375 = -0.10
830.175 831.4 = 0.05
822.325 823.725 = -0.15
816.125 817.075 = -0.03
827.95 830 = -0.34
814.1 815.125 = -0.01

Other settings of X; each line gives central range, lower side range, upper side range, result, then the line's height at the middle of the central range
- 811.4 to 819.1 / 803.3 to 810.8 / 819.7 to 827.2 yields 0.06 mag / 2.2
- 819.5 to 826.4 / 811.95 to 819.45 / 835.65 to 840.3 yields -0.19 mag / 2.01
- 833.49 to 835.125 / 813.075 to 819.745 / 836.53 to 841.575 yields 0.03 mag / 1.91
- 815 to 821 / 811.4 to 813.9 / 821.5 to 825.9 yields 0.09 mag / 2.29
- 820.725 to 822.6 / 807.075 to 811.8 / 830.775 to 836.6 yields -0.05 mag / 2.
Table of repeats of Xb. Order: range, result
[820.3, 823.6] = 2.13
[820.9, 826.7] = 2.4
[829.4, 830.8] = 2.27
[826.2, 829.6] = 2.04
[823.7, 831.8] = 2.31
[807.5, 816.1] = 2.04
